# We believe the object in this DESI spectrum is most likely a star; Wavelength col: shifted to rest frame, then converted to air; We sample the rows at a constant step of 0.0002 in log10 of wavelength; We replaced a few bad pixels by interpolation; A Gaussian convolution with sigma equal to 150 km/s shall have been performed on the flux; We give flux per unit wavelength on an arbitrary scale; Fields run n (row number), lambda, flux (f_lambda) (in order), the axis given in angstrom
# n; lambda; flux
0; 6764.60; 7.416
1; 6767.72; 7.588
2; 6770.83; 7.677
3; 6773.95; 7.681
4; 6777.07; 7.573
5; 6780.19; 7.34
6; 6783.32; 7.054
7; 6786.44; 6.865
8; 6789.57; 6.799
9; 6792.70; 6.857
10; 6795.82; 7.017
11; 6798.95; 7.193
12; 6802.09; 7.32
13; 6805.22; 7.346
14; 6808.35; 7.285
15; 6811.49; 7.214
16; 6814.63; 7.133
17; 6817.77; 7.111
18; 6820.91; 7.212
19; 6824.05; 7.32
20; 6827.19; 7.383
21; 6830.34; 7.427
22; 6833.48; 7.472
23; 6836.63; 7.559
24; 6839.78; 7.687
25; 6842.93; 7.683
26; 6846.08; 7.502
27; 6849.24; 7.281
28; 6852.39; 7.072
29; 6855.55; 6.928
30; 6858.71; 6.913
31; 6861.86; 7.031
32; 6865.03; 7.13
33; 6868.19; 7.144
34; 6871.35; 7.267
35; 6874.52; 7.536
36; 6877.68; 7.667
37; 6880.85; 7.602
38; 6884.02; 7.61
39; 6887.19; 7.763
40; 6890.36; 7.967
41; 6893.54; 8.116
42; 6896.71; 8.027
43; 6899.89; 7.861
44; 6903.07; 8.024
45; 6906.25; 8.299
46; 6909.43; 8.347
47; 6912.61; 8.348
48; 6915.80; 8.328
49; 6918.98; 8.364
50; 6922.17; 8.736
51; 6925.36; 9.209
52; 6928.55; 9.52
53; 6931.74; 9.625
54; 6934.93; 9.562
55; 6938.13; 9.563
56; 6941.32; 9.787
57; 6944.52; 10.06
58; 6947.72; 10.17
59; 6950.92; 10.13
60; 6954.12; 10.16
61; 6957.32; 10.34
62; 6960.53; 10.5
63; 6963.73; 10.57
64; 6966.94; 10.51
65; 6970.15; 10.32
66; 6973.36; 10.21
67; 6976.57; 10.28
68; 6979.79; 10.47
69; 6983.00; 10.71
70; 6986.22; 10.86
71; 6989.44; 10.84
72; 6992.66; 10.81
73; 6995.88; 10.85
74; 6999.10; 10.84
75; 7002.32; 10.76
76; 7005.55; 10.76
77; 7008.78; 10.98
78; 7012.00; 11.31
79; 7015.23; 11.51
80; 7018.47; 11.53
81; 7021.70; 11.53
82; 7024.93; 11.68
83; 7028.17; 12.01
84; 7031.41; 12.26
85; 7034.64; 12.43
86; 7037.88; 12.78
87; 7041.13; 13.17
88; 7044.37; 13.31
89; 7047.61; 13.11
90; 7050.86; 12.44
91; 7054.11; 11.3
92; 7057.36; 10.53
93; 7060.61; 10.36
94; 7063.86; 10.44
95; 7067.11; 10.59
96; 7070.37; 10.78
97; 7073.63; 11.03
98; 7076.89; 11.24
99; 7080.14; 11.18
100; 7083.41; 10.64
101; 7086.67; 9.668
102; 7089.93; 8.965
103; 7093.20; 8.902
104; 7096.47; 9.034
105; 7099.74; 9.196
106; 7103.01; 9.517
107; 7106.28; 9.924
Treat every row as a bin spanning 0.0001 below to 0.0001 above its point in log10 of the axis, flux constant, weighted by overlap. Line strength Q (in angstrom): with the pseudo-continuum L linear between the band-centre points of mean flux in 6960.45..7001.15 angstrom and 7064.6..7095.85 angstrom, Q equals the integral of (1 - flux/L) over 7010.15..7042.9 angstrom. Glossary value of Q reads -4.9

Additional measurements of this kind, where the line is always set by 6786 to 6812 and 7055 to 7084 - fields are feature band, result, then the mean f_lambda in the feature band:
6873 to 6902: 1.8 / 7.8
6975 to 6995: -2.2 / 10.7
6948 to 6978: -3.2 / 10.3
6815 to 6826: 0.3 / 7.21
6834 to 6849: 0.2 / 7.57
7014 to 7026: -1.7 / 11.6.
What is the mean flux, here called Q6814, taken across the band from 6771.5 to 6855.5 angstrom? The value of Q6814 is 7.28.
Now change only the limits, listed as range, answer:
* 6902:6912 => 8.25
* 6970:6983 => 10.4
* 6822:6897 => 7.45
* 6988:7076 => 11.5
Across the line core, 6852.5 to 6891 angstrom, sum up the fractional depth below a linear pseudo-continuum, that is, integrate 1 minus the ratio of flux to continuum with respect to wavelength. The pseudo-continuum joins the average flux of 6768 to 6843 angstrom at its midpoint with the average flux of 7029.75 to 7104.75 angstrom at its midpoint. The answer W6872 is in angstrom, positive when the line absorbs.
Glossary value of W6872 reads 4.1 angstrom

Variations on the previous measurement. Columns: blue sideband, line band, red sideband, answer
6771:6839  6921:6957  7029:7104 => -2.1 angstrom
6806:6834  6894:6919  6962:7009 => 2.4 angstrom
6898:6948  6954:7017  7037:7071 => -2.6 angstrom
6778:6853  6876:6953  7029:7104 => 0.5 angstrom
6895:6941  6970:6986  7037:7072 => -0.7 angstrom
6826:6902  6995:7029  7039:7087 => -2.8 angstrom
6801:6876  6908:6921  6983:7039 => 1.0 angstrom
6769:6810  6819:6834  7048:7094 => 0.7 angstrom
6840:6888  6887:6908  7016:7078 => 0.3 angstrom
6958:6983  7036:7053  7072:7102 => -4.6 angstrom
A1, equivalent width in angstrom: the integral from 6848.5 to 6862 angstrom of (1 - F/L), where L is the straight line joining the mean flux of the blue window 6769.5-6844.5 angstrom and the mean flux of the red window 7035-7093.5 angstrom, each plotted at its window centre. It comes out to 1.7 angstrom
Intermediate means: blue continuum 7.3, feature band 7.04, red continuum 11.2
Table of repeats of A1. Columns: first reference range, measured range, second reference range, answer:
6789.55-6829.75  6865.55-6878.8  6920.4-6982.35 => 1.66 angstrom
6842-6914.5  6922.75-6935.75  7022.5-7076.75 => -0.84 angstrom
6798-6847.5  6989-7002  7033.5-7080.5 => -0.37 angstrom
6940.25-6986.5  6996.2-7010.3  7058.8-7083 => -0.45 angstrom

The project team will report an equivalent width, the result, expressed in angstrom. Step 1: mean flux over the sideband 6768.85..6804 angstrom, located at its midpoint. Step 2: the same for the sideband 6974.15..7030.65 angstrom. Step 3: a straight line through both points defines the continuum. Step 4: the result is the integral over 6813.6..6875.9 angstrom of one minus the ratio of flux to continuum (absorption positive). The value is 7.2 angstrom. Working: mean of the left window 7.22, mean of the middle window 7.29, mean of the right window 11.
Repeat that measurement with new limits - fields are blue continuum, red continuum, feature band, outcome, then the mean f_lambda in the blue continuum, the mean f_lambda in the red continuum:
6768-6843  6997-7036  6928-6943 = 0.4 angstrom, 7.3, 11.5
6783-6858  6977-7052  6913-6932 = 1.3 angstrom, 7.24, 11.6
